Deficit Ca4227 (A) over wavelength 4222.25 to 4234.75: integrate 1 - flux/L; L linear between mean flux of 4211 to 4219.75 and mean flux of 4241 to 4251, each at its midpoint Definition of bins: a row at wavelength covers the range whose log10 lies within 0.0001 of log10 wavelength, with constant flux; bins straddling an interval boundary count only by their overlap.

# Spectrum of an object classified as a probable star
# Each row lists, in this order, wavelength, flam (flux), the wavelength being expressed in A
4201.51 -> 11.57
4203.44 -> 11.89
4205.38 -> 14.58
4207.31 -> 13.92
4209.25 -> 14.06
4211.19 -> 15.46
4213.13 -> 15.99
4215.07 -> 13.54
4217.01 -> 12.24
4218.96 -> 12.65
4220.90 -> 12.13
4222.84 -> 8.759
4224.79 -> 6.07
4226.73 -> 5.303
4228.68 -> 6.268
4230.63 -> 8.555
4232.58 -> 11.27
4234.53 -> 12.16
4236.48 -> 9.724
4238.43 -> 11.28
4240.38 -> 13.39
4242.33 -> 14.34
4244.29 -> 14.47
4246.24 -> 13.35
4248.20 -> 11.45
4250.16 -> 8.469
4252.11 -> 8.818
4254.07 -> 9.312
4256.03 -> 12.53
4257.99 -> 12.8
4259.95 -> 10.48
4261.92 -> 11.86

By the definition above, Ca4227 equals 4.9 A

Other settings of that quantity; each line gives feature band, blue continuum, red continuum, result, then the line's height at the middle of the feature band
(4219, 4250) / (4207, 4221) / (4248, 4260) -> 3.61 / 12.1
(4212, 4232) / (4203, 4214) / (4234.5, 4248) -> 5.17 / 13.7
